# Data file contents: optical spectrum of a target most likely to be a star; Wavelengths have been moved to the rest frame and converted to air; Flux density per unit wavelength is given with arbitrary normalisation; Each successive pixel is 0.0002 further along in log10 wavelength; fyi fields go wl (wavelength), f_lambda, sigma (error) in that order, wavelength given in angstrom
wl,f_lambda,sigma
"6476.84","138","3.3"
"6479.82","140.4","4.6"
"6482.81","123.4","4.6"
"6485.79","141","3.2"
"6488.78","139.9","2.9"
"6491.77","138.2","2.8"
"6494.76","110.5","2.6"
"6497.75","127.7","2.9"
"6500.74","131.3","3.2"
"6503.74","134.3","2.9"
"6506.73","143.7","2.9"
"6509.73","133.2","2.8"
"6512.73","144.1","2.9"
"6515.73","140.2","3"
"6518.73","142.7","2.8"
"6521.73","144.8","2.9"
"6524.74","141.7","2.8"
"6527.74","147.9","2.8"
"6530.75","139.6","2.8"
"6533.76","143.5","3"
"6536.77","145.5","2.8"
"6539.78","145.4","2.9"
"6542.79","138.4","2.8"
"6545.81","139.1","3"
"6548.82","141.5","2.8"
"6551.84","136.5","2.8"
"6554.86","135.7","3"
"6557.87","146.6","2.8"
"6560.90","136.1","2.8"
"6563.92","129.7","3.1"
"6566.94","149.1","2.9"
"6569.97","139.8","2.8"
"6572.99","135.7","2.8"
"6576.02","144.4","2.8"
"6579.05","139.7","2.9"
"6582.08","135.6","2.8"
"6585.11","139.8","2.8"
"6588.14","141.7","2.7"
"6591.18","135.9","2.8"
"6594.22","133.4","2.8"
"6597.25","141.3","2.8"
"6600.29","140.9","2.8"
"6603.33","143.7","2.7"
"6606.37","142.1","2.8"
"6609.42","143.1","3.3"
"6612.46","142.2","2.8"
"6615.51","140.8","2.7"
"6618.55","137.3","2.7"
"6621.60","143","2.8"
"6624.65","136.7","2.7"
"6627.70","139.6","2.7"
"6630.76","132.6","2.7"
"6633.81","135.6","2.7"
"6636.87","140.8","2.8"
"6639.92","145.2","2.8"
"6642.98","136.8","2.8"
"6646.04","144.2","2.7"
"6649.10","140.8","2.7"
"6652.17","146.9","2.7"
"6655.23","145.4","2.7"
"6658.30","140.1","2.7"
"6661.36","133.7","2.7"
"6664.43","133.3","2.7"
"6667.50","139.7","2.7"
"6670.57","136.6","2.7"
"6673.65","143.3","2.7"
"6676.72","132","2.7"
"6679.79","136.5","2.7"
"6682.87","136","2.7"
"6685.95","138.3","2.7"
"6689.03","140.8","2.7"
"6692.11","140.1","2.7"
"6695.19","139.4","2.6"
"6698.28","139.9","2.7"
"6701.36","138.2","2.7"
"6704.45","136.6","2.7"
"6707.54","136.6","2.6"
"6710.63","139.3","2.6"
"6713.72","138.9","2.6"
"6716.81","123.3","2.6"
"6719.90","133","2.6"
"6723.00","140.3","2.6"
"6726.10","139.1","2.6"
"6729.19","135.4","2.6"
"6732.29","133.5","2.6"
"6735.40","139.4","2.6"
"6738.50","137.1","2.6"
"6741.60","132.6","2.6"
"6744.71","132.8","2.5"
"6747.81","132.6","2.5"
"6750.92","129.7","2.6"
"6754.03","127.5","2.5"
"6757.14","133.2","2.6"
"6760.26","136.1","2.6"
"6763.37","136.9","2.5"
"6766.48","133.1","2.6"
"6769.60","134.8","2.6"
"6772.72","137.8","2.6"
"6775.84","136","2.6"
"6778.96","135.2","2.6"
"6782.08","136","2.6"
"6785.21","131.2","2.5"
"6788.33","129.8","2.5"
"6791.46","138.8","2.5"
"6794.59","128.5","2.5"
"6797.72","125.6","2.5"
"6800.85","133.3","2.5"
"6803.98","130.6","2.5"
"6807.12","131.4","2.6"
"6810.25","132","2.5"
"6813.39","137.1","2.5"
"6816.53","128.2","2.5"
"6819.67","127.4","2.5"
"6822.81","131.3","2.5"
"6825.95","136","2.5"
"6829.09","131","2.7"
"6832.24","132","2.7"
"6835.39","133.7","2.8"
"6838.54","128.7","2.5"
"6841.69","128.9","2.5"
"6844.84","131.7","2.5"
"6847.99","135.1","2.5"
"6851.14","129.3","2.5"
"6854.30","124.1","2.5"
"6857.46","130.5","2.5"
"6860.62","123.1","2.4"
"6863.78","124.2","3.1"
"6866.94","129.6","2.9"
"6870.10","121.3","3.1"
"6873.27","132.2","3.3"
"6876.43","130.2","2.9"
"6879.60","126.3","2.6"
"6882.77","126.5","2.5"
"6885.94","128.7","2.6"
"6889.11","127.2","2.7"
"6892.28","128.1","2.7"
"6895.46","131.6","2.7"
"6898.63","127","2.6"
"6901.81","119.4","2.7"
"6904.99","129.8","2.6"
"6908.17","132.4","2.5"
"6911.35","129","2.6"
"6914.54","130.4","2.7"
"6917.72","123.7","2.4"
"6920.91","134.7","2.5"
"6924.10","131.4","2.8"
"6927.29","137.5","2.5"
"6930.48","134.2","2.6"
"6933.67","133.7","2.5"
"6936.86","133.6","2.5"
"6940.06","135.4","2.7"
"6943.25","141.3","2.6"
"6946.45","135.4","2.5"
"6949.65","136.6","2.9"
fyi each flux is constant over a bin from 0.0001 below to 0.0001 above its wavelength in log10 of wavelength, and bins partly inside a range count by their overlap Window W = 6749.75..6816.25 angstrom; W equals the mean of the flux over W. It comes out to 133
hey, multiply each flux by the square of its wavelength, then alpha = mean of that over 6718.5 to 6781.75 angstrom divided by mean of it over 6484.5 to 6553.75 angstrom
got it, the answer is 1.0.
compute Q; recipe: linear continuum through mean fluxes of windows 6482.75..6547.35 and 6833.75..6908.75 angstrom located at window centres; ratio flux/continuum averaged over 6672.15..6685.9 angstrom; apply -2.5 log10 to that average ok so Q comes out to -0.03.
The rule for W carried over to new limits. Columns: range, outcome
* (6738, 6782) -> 134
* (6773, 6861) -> 131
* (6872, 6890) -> 129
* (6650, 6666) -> 140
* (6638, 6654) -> 143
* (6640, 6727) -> 138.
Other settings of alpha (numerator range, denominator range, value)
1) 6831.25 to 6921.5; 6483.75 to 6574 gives 1.03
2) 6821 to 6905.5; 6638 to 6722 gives 0.98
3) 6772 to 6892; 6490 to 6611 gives 1.02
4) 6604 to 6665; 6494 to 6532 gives 1.06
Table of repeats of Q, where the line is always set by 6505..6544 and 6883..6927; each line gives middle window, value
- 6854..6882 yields 0.028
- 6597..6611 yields -0.021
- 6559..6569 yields 0.018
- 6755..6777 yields -0.011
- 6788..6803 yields 0.012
